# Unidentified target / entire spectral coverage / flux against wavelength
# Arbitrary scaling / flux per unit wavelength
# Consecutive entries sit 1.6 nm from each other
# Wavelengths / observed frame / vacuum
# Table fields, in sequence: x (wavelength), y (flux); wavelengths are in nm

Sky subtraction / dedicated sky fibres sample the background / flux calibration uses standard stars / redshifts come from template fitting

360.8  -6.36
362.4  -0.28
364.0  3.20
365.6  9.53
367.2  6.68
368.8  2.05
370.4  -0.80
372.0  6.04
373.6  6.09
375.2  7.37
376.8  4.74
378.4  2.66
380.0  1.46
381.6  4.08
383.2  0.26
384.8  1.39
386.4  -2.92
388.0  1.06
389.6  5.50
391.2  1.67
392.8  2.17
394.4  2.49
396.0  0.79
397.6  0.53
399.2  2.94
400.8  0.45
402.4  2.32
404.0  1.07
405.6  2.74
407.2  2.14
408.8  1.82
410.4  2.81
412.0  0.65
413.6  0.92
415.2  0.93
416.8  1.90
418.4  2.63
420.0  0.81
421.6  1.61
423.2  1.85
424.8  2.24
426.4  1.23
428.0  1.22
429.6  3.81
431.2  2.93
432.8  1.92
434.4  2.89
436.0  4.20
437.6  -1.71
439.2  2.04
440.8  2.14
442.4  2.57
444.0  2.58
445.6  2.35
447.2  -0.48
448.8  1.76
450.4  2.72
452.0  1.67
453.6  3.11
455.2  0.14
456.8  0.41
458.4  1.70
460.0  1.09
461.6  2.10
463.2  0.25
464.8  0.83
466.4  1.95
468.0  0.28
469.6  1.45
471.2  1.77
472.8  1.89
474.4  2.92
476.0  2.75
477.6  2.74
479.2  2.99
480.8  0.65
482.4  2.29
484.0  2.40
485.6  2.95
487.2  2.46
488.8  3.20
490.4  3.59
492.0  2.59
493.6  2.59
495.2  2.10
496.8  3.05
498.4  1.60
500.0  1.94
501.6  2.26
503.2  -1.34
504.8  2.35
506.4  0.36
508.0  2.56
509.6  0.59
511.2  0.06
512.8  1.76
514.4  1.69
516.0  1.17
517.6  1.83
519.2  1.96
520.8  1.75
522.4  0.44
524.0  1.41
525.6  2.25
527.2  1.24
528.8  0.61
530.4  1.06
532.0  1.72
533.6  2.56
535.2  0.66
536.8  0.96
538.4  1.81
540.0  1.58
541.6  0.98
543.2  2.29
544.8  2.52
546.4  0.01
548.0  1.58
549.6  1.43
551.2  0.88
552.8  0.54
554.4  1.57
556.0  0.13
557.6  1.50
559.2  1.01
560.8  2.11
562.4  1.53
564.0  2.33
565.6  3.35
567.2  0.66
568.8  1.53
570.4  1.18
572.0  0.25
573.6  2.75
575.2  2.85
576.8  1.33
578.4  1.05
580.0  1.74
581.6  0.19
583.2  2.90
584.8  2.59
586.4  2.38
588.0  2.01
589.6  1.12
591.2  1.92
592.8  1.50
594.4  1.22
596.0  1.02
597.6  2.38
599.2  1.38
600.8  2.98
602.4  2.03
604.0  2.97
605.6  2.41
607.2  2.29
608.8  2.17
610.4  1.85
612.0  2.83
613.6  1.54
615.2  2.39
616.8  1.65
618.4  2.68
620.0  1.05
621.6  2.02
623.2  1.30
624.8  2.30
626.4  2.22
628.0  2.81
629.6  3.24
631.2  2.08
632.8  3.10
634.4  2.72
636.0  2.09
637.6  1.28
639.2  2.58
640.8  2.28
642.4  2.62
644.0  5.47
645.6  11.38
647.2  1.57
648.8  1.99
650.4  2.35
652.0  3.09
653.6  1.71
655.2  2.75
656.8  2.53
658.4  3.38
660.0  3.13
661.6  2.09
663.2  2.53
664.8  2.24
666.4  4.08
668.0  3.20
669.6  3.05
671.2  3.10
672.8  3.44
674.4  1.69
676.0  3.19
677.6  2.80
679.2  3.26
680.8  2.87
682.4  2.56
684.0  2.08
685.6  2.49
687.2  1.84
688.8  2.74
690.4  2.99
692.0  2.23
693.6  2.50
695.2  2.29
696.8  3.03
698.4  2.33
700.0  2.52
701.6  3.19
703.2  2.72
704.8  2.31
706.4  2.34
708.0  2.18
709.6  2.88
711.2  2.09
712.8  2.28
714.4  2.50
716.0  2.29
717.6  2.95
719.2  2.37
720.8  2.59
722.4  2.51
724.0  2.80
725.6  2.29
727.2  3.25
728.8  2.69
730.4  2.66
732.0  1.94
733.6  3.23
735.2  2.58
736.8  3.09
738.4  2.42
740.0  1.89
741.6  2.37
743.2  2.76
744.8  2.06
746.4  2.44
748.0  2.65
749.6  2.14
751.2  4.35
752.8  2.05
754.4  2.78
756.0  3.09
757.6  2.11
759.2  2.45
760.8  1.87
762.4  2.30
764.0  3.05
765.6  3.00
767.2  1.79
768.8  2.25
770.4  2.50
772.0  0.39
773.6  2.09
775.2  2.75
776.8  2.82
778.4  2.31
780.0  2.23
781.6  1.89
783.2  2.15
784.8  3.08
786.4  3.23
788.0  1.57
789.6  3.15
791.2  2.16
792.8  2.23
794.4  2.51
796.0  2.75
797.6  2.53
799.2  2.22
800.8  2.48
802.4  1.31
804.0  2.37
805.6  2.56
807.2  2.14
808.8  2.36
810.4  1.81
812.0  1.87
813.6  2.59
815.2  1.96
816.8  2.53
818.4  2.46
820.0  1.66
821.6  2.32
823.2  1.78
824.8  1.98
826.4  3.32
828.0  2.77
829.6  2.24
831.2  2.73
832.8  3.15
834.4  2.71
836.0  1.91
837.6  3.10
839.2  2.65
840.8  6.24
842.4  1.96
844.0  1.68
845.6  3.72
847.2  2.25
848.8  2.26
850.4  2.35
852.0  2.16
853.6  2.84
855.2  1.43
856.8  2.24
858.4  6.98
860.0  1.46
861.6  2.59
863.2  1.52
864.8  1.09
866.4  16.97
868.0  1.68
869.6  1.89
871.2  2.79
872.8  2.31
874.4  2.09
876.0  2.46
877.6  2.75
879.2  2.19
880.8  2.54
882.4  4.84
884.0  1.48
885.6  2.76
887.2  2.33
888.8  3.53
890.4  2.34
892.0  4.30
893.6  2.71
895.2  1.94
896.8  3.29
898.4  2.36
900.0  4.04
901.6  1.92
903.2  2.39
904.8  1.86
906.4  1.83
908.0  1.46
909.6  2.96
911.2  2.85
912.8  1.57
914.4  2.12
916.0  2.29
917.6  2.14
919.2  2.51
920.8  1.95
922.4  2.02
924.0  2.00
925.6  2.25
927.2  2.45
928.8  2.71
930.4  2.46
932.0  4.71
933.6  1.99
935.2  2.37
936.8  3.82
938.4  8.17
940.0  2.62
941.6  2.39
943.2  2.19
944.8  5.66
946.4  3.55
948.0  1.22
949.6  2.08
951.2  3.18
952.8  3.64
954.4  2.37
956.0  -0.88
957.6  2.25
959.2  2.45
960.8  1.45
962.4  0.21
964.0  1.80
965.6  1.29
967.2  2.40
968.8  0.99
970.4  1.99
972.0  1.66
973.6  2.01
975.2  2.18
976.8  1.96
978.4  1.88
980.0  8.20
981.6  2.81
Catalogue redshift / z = 0.730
